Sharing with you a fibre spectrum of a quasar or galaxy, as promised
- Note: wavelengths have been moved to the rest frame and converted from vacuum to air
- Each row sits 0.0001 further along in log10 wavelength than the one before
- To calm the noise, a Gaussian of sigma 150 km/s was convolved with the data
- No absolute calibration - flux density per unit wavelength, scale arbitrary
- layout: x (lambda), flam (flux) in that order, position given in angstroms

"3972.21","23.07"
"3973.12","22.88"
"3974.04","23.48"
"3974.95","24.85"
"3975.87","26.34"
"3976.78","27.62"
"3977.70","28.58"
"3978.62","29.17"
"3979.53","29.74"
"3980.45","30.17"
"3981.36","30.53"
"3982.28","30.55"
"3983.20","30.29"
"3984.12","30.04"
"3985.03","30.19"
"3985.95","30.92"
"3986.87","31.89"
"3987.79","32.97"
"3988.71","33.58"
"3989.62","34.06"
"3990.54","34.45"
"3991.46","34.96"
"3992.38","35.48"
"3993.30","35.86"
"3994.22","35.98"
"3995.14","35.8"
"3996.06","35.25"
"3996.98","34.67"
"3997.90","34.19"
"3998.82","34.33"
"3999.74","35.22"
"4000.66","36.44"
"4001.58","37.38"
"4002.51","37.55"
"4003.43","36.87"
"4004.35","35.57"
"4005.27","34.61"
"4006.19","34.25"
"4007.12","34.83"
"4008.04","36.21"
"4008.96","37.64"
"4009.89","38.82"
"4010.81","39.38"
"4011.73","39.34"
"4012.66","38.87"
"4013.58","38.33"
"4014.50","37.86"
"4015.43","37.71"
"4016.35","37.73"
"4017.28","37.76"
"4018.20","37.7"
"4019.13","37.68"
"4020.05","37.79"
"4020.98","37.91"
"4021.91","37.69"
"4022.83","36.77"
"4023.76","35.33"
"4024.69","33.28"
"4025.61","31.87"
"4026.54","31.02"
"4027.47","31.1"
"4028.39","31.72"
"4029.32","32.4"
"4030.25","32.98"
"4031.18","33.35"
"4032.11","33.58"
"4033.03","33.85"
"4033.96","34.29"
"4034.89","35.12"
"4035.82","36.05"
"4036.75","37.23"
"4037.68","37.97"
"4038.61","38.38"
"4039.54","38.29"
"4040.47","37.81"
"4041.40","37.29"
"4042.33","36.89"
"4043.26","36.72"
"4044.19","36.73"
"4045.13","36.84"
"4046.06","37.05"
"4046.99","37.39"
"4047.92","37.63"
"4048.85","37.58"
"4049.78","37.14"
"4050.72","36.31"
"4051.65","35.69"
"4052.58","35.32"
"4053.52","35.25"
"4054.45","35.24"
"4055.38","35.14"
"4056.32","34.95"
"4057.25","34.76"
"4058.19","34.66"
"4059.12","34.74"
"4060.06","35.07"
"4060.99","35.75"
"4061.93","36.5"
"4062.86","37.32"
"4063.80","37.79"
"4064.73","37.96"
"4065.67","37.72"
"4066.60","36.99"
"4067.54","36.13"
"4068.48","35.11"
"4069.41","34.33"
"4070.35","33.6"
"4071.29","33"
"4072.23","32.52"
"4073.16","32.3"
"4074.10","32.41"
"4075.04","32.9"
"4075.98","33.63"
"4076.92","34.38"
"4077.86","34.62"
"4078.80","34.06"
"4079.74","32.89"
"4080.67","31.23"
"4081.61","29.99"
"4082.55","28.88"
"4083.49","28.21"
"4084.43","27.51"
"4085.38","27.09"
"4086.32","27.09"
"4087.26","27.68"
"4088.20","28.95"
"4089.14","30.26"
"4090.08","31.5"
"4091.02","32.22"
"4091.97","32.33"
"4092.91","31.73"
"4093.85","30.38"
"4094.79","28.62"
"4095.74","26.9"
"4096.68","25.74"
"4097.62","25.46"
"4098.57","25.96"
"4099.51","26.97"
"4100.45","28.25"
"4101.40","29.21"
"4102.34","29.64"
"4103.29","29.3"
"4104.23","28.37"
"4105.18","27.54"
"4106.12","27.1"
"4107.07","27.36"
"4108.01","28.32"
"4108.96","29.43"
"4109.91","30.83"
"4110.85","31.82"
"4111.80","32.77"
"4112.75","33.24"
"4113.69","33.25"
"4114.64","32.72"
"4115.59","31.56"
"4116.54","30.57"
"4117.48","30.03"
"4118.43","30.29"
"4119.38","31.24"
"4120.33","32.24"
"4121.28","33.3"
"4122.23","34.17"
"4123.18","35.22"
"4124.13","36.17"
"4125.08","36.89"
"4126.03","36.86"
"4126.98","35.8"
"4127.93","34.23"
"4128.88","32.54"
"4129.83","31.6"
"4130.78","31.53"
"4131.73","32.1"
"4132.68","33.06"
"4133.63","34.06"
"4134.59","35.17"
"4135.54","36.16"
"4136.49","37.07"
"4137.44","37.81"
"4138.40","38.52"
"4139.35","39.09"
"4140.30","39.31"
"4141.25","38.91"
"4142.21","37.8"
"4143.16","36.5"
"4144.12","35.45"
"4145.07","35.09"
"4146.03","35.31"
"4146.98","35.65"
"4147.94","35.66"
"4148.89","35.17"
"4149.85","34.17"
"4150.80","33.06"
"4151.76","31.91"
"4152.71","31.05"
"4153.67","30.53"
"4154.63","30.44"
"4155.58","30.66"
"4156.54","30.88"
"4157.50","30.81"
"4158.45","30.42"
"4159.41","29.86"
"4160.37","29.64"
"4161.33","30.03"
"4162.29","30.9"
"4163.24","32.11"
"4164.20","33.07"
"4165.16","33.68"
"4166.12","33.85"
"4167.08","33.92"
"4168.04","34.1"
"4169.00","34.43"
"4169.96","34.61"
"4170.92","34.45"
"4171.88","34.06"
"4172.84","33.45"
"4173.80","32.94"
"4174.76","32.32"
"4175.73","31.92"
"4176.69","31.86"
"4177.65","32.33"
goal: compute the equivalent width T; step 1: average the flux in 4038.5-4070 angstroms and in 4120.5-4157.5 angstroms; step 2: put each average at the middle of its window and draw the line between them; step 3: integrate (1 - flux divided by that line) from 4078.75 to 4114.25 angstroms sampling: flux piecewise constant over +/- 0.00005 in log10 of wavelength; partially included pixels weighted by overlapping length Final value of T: 6.1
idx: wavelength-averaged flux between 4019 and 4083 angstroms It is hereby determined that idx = 35.1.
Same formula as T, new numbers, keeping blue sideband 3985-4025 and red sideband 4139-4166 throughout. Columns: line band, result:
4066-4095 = 2.5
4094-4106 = 2.3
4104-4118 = 1.6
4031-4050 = -0.6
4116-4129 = 0.2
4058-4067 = -0.4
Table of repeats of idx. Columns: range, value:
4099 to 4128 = 31.4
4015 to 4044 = 35.7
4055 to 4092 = 33.1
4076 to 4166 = 32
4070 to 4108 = 29.9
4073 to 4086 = 31.3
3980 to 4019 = 35.2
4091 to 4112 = 28.8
